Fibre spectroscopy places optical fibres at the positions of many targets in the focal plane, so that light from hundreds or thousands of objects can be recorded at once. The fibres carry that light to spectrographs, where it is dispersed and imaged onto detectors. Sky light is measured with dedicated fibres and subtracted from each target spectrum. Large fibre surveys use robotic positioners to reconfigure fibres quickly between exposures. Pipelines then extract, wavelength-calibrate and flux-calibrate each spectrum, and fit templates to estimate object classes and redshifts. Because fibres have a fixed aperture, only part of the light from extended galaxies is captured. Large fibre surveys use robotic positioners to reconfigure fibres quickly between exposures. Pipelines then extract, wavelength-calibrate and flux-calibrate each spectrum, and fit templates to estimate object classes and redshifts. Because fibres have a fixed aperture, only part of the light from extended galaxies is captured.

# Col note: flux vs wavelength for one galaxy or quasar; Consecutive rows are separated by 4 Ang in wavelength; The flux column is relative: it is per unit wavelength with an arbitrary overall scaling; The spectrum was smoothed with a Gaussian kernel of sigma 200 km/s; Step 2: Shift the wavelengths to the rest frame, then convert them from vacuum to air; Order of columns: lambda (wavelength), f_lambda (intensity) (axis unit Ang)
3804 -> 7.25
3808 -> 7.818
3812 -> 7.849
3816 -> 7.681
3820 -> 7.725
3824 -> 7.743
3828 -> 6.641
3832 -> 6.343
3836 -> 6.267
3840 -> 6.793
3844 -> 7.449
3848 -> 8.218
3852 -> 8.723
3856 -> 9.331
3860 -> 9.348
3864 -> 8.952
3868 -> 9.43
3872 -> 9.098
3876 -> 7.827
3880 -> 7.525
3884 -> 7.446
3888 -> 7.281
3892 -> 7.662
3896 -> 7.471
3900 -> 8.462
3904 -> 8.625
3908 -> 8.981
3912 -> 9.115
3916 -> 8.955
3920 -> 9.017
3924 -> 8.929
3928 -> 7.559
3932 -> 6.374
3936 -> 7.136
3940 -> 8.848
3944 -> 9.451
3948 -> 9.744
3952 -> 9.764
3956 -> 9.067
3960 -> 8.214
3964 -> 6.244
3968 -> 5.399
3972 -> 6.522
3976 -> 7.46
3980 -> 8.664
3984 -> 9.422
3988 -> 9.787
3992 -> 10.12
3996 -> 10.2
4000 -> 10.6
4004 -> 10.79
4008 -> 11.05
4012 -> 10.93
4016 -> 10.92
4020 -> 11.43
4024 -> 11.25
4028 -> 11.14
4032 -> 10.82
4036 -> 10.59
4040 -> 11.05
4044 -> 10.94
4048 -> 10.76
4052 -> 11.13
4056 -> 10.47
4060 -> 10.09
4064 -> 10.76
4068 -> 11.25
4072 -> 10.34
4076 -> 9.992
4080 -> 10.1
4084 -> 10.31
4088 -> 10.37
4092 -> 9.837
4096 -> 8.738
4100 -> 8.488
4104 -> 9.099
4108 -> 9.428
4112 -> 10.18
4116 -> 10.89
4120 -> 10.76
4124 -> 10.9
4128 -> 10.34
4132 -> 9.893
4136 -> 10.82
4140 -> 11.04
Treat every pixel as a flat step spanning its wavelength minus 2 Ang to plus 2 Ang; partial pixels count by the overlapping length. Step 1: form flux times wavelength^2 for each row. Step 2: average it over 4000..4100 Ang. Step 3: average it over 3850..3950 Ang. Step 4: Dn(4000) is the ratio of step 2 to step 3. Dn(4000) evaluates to 1.35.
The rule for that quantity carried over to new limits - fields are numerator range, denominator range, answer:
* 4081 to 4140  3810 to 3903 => 1.45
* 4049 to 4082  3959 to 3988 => 1.46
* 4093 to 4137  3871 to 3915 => 1.37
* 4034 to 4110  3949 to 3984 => 1.37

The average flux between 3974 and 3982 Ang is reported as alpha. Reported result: 8.06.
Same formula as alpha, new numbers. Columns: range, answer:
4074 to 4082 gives 10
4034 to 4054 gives 10.9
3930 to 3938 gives 6.75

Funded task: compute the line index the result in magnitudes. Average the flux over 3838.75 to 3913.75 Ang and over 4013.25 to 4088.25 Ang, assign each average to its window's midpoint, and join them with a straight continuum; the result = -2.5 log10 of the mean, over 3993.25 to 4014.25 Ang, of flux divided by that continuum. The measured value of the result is -0.06 mag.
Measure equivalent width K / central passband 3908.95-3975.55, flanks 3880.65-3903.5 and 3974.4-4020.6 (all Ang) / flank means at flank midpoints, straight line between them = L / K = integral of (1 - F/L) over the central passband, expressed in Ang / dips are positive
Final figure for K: 5.0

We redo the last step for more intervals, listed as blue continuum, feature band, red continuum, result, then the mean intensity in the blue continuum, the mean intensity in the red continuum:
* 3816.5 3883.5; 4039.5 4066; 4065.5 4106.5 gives -3.15 Ang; 7.95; 9.86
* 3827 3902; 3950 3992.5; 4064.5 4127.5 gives 3.54 Ang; 7.93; 10.1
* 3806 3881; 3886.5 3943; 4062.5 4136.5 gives 2.25 Ang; 7.94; 10.1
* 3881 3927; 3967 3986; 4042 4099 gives 3.31 Ang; 8.32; 10.3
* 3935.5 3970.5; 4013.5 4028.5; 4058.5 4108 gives -3.40 Ang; 8.23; 9.93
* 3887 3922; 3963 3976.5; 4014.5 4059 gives 4.70 Ang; 8.43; 10.9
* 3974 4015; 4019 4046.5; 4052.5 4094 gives -2.35 Ang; 9.93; 10.4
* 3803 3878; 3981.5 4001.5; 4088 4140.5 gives -1.97 Ang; 7.93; 10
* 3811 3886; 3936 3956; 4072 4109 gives -1.32 Ang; 7.92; 9.64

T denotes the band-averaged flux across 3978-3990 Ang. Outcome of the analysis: 9.29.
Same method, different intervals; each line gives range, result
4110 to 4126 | 10.7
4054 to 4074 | 10.6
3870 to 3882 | 8.15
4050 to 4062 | 10.6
